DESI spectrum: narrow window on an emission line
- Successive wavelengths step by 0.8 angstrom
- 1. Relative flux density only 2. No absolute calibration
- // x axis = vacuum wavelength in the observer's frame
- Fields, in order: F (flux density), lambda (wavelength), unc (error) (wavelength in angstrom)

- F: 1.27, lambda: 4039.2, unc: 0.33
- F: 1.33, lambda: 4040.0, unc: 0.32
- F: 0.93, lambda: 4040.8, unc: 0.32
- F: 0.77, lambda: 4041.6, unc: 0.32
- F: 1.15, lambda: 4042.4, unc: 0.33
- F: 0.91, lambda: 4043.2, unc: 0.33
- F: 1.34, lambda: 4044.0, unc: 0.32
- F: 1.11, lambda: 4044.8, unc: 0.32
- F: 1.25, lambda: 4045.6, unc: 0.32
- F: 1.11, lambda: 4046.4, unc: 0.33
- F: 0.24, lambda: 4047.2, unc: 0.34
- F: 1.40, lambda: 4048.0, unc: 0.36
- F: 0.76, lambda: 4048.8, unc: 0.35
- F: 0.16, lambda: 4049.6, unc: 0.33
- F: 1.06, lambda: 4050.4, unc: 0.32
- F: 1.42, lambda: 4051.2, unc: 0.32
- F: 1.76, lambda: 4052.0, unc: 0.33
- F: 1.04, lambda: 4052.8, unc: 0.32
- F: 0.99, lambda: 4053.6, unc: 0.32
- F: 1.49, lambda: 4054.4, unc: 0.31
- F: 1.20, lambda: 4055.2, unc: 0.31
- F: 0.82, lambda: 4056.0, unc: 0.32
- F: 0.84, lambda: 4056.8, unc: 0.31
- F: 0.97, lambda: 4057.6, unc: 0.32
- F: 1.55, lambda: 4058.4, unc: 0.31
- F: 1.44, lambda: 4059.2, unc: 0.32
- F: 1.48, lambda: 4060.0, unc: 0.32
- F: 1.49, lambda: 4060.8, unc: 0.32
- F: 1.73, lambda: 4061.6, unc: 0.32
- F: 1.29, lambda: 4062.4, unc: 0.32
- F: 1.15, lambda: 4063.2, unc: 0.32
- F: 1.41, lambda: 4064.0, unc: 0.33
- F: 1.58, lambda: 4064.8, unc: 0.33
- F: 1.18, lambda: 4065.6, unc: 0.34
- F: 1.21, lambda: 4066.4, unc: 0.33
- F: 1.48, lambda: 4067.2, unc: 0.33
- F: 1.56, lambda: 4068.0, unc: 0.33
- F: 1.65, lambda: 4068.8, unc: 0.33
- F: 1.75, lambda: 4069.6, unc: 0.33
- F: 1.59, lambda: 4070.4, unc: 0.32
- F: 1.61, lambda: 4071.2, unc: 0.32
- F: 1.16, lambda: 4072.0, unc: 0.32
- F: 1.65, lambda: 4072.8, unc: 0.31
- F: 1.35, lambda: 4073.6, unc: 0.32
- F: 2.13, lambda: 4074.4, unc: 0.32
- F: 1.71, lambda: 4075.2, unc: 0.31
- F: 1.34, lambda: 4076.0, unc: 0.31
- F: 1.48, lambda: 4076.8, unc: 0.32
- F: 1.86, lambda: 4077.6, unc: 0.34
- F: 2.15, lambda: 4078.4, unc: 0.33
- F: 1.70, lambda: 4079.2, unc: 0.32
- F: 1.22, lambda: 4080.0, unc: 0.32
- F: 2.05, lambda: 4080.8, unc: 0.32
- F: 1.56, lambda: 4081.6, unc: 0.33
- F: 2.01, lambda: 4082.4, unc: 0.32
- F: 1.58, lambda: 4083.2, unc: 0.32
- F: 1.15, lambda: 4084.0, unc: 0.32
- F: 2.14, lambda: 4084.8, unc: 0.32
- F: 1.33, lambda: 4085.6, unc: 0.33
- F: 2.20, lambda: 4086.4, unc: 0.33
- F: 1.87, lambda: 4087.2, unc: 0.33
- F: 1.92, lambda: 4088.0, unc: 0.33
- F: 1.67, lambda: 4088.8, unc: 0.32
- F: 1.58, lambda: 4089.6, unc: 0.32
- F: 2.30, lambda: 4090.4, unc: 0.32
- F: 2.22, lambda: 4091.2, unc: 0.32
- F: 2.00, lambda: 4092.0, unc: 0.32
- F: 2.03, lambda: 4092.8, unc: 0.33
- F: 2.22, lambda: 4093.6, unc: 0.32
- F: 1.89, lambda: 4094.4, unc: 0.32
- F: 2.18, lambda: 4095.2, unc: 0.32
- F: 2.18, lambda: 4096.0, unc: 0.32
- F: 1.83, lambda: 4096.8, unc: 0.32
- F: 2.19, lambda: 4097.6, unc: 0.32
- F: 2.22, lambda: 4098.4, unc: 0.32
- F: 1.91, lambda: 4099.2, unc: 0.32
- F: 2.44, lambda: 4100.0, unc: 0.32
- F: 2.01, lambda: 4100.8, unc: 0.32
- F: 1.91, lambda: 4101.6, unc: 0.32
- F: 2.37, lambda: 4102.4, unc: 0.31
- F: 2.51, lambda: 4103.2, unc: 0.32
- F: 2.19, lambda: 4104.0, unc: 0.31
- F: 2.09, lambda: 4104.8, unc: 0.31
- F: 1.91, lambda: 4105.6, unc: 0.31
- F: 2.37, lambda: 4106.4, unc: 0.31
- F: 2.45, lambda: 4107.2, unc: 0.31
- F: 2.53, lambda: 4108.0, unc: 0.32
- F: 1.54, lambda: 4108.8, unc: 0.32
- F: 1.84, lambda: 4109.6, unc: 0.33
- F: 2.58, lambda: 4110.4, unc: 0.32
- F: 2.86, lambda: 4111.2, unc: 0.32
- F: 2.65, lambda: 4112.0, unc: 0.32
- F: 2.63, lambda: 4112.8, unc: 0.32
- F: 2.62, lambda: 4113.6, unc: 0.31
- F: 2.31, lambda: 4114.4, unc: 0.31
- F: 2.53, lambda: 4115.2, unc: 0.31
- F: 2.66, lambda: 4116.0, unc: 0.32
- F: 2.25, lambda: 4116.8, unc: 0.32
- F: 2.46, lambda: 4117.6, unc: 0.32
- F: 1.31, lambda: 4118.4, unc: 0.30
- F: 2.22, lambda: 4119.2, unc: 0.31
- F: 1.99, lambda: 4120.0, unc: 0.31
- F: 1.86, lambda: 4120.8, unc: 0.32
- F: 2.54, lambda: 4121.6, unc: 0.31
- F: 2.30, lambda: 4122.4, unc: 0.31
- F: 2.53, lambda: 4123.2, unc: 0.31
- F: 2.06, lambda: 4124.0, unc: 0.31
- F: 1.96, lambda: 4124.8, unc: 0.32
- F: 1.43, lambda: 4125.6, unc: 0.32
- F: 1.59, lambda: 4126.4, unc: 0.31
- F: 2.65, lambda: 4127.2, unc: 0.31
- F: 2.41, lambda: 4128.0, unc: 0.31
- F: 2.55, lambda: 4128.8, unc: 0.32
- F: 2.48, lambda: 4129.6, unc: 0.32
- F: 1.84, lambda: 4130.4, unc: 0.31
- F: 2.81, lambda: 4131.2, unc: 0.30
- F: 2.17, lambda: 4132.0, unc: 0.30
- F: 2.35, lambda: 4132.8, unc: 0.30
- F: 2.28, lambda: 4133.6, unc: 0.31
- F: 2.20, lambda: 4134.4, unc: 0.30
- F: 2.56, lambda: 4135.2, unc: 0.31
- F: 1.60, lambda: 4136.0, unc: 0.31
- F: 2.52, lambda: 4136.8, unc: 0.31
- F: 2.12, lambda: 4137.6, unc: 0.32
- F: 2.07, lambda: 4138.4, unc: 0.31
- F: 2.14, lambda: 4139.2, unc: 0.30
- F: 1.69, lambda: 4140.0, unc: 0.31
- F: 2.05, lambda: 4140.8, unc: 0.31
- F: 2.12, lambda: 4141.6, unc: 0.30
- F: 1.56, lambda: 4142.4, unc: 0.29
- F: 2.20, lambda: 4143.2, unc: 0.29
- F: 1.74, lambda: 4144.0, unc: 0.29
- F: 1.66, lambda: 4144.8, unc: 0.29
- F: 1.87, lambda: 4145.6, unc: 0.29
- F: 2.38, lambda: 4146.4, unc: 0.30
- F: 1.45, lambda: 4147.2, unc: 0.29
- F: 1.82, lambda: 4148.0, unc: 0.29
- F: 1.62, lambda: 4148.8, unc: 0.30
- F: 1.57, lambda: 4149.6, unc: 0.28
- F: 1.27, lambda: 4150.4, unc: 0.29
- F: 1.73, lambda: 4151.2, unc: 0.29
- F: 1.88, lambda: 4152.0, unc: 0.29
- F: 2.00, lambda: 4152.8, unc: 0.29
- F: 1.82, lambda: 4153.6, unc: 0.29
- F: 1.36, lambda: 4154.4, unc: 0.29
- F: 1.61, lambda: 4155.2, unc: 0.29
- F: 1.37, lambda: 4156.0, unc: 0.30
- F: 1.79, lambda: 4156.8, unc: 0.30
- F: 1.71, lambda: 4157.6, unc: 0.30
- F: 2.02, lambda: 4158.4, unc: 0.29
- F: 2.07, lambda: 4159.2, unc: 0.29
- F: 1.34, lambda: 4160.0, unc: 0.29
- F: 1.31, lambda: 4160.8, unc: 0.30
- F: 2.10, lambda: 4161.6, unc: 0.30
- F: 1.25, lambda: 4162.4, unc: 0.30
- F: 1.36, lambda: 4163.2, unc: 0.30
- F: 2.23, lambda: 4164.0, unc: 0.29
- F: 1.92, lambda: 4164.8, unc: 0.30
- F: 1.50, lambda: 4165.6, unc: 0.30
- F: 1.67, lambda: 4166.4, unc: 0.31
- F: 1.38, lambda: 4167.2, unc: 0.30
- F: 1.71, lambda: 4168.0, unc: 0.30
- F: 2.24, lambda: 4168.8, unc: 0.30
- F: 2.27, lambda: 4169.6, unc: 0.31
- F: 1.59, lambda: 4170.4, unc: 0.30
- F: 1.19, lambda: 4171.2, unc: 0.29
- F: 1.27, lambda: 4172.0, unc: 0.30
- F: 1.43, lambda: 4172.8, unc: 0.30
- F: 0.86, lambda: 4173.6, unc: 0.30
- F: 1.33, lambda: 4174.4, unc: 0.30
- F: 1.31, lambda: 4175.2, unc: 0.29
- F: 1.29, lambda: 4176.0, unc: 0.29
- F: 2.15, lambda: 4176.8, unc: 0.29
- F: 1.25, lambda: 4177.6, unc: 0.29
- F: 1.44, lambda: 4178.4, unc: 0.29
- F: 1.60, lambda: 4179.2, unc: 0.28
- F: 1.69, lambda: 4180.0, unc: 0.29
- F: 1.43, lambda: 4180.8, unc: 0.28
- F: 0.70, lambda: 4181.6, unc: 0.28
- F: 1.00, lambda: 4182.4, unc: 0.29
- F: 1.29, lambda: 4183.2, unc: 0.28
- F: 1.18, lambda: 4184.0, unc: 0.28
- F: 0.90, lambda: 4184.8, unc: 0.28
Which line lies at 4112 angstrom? C IV 1549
